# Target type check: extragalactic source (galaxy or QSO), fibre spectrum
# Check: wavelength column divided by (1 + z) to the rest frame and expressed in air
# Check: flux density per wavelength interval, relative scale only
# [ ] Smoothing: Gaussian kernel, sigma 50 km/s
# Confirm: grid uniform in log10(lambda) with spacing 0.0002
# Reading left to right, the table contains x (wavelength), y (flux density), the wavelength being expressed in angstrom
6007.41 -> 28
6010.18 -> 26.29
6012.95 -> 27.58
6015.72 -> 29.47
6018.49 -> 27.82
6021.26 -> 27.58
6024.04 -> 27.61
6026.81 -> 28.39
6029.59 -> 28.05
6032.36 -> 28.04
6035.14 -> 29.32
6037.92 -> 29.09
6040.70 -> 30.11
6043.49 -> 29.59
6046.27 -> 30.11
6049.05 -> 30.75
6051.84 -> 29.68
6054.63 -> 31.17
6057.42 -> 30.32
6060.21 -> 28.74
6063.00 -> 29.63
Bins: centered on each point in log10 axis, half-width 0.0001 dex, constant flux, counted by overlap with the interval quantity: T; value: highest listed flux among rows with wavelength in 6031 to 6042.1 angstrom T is 30.11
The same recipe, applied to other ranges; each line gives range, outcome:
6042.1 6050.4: 30.75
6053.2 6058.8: 31.17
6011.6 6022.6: 29.47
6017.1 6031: 28.39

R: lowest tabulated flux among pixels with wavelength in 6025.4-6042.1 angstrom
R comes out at 28.04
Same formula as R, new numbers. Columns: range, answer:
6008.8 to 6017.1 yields 26.29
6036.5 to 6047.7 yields 29.09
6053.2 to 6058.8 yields 30.32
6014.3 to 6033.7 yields 27.58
